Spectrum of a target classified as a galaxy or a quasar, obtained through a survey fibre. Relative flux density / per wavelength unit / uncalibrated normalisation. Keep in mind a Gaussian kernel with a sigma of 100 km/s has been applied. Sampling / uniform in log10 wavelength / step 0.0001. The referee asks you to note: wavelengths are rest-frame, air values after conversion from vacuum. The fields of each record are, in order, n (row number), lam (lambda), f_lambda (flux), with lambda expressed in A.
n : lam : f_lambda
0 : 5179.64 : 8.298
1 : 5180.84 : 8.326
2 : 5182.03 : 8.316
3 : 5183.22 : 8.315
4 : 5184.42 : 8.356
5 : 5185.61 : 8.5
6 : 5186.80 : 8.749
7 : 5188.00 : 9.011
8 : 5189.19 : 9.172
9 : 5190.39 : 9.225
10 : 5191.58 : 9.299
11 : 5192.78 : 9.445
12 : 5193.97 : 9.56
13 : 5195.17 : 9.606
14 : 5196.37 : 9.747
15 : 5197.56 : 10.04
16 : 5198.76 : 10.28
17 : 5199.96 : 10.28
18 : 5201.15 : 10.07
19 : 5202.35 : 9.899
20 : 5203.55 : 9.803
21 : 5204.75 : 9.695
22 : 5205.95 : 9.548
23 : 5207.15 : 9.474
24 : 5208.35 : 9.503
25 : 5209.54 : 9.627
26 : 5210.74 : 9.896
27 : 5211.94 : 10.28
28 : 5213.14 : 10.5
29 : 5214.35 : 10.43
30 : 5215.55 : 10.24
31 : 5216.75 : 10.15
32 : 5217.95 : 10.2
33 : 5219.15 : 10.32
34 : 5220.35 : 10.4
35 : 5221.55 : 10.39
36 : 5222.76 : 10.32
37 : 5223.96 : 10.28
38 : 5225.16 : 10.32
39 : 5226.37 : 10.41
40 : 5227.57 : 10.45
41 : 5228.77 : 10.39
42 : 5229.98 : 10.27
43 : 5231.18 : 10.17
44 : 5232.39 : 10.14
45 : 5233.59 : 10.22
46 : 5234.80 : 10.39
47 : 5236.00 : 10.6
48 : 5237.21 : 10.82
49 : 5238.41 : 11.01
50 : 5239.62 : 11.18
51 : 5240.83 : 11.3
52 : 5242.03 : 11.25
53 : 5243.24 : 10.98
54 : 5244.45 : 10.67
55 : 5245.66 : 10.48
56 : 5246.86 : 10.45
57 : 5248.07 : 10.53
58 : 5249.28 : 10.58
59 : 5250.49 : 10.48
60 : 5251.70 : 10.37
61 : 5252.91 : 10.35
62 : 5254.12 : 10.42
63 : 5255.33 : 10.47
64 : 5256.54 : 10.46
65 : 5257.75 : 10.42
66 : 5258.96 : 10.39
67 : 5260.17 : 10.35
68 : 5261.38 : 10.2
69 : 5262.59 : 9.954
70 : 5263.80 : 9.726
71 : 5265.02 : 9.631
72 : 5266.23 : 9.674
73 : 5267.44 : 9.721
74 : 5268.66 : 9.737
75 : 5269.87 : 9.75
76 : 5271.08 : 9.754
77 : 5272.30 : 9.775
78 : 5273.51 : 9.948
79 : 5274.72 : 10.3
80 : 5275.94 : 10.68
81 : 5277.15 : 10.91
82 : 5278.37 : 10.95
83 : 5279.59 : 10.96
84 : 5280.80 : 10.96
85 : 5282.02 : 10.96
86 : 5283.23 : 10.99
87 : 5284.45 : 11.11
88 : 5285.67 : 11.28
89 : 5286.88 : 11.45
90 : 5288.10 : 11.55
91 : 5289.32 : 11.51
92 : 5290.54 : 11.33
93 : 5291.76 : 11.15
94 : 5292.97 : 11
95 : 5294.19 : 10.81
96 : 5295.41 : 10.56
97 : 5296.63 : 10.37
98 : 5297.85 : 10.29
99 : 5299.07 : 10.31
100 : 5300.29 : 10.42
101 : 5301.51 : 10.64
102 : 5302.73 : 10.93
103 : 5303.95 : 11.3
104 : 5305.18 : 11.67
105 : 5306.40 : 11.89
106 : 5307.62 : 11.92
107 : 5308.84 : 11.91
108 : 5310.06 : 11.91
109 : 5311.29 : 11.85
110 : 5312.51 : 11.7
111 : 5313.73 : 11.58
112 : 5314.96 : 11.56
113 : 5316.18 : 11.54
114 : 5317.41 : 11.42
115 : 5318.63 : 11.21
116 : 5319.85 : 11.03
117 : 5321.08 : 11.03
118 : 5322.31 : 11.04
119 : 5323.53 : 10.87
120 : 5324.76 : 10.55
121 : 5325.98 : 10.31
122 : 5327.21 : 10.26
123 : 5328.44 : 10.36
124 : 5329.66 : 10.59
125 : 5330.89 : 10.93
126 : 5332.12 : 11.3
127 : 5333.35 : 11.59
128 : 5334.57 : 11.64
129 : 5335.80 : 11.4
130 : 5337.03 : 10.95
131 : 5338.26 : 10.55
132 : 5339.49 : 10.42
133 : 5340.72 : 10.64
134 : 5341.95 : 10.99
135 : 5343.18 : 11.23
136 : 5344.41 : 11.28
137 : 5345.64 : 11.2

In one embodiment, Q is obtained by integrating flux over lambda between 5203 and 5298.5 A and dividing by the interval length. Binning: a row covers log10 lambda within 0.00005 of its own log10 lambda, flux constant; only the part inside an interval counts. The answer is 10.4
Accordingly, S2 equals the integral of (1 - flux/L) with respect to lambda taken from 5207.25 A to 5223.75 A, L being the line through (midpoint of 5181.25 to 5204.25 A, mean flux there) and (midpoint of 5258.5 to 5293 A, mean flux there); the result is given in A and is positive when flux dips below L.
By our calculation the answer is -0.82 A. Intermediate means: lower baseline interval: 9.35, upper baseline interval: 10.5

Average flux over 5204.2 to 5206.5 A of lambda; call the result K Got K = 9.62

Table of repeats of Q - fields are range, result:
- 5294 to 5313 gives 11.2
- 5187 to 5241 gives 10.1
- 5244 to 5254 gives 10.5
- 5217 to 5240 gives 10.4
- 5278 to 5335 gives 11.1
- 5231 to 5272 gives 10.4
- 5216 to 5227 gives 10.3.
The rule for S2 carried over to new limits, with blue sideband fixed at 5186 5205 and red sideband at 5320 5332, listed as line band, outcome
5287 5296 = -0.64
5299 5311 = -0.95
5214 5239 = -1.30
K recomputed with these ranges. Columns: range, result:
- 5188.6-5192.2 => 9.22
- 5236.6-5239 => 10.9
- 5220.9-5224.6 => 10.3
